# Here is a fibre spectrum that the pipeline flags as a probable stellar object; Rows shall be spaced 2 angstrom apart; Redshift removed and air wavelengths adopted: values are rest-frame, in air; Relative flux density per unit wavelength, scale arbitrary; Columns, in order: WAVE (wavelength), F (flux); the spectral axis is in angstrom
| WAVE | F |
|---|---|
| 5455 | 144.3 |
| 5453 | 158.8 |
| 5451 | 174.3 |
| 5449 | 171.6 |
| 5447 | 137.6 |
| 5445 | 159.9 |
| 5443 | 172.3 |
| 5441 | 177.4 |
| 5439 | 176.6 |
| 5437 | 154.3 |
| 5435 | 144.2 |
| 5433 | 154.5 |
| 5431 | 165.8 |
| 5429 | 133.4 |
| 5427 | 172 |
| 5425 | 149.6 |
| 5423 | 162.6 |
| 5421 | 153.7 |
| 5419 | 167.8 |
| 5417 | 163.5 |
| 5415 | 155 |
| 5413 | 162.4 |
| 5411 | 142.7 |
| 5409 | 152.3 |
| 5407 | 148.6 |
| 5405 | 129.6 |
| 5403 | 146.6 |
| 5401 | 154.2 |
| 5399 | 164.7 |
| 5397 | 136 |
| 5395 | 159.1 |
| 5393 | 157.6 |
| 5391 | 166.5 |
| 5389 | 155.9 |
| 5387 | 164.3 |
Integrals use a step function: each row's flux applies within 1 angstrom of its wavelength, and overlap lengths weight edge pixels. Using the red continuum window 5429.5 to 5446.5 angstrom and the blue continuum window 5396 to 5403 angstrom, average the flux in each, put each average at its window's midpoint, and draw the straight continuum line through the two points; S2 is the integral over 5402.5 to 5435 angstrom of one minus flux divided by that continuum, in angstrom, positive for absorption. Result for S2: 0.55 angstrom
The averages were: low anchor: 151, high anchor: 162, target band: 154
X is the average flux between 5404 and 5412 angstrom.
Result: 143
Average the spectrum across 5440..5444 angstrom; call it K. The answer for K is 175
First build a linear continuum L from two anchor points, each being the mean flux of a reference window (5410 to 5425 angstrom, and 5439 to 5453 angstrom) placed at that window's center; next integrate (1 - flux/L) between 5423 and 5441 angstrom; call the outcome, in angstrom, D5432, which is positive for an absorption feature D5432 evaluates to 0.45 angstrom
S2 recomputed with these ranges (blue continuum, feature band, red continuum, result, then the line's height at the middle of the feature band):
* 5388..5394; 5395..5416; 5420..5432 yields 1.16 angstrom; 158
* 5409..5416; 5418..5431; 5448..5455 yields -0.04 angstrom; 157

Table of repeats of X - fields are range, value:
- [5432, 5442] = 161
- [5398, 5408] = 149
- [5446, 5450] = 155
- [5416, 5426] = 159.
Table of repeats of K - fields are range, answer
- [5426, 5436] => 154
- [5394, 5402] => 154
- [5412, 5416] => 159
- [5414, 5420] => 162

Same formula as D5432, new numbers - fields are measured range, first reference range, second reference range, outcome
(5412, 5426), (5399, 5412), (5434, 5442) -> -0.5 angstrom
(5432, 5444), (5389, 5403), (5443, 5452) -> -0.2 angstrom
